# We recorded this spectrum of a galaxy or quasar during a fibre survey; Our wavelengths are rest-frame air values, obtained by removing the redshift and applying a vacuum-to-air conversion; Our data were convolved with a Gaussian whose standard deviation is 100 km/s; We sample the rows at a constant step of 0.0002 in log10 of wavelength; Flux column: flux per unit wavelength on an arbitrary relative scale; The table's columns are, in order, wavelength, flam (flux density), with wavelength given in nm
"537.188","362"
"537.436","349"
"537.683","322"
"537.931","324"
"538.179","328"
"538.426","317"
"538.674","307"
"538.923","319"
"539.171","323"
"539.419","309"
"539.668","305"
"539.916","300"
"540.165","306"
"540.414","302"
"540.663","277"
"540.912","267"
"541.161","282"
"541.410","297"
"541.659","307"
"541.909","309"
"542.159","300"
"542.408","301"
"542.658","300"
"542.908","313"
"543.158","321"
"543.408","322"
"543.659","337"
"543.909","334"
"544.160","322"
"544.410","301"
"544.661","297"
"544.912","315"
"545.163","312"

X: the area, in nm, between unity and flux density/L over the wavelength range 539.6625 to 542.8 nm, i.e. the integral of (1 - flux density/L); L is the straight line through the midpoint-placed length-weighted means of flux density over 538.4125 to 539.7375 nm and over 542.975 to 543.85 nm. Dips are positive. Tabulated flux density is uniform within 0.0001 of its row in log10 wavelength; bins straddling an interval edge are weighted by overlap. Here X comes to 0.23 nm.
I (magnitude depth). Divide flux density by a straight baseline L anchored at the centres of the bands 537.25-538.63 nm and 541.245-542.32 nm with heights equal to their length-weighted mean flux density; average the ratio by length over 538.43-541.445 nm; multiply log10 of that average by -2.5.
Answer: 0.05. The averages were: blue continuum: 328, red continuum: 303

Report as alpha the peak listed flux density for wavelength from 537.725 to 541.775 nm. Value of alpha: 328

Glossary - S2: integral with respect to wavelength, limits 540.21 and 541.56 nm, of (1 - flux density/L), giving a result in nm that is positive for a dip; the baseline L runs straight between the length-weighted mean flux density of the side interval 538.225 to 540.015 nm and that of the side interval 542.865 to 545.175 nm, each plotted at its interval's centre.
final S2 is 0.12 nm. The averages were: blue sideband 312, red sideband 318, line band 287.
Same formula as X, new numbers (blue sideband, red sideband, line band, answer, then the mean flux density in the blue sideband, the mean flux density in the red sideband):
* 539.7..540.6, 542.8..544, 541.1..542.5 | 0.06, 301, 325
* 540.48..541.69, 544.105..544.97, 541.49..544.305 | -0.17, 285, 307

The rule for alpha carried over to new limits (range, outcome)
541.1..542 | 309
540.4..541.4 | 302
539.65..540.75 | 306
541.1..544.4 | 337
